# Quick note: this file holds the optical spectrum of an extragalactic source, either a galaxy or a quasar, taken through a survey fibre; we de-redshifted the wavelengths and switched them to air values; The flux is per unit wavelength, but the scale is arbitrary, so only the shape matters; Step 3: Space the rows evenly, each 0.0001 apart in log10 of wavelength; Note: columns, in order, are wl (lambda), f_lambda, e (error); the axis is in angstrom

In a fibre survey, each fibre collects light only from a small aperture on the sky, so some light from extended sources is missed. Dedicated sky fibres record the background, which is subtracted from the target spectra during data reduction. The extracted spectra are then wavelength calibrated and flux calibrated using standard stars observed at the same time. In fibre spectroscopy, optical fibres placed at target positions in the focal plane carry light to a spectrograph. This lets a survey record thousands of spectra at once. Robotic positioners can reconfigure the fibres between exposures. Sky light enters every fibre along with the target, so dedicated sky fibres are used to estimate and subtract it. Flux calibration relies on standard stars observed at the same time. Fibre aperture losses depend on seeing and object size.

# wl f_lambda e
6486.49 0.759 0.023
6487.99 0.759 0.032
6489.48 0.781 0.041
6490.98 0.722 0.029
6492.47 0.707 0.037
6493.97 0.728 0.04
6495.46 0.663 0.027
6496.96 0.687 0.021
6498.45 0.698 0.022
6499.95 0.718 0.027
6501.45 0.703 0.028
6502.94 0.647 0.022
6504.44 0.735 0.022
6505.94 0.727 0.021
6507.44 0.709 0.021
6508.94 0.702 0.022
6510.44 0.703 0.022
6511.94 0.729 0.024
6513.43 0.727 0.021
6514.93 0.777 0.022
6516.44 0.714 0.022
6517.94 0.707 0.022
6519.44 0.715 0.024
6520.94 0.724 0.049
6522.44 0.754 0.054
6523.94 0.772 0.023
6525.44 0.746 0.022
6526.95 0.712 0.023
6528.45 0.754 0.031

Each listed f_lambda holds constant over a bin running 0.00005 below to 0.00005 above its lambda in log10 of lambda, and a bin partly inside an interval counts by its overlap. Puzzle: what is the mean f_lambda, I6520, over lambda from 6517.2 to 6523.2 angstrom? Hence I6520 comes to 0.726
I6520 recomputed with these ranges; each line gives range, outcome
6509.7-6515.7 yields 0.734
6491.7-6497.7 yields 0.697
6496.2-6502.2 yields 0.702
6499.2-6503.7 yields 0.689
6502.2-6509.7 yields 0.703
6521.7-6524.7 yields 0.764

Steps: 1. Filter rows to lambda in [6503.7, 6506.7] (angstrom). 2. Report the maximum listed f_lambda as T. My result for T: 0.735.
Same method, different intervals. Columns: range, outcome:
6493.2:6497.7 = 0.728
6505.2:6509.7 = 0.727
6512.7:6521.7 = 0.777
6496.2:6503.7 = 0.718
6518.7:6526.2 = 0.772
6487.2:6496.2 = 0.781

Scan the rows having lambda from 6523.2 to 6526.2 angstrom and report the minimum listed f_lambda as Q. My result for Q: 0.746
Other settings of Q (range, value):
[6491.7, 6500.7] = 0.663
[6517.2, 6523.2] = 0.707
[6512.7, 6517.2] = 0.714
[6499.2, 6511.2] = 0.647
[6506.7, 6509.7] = 0.702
